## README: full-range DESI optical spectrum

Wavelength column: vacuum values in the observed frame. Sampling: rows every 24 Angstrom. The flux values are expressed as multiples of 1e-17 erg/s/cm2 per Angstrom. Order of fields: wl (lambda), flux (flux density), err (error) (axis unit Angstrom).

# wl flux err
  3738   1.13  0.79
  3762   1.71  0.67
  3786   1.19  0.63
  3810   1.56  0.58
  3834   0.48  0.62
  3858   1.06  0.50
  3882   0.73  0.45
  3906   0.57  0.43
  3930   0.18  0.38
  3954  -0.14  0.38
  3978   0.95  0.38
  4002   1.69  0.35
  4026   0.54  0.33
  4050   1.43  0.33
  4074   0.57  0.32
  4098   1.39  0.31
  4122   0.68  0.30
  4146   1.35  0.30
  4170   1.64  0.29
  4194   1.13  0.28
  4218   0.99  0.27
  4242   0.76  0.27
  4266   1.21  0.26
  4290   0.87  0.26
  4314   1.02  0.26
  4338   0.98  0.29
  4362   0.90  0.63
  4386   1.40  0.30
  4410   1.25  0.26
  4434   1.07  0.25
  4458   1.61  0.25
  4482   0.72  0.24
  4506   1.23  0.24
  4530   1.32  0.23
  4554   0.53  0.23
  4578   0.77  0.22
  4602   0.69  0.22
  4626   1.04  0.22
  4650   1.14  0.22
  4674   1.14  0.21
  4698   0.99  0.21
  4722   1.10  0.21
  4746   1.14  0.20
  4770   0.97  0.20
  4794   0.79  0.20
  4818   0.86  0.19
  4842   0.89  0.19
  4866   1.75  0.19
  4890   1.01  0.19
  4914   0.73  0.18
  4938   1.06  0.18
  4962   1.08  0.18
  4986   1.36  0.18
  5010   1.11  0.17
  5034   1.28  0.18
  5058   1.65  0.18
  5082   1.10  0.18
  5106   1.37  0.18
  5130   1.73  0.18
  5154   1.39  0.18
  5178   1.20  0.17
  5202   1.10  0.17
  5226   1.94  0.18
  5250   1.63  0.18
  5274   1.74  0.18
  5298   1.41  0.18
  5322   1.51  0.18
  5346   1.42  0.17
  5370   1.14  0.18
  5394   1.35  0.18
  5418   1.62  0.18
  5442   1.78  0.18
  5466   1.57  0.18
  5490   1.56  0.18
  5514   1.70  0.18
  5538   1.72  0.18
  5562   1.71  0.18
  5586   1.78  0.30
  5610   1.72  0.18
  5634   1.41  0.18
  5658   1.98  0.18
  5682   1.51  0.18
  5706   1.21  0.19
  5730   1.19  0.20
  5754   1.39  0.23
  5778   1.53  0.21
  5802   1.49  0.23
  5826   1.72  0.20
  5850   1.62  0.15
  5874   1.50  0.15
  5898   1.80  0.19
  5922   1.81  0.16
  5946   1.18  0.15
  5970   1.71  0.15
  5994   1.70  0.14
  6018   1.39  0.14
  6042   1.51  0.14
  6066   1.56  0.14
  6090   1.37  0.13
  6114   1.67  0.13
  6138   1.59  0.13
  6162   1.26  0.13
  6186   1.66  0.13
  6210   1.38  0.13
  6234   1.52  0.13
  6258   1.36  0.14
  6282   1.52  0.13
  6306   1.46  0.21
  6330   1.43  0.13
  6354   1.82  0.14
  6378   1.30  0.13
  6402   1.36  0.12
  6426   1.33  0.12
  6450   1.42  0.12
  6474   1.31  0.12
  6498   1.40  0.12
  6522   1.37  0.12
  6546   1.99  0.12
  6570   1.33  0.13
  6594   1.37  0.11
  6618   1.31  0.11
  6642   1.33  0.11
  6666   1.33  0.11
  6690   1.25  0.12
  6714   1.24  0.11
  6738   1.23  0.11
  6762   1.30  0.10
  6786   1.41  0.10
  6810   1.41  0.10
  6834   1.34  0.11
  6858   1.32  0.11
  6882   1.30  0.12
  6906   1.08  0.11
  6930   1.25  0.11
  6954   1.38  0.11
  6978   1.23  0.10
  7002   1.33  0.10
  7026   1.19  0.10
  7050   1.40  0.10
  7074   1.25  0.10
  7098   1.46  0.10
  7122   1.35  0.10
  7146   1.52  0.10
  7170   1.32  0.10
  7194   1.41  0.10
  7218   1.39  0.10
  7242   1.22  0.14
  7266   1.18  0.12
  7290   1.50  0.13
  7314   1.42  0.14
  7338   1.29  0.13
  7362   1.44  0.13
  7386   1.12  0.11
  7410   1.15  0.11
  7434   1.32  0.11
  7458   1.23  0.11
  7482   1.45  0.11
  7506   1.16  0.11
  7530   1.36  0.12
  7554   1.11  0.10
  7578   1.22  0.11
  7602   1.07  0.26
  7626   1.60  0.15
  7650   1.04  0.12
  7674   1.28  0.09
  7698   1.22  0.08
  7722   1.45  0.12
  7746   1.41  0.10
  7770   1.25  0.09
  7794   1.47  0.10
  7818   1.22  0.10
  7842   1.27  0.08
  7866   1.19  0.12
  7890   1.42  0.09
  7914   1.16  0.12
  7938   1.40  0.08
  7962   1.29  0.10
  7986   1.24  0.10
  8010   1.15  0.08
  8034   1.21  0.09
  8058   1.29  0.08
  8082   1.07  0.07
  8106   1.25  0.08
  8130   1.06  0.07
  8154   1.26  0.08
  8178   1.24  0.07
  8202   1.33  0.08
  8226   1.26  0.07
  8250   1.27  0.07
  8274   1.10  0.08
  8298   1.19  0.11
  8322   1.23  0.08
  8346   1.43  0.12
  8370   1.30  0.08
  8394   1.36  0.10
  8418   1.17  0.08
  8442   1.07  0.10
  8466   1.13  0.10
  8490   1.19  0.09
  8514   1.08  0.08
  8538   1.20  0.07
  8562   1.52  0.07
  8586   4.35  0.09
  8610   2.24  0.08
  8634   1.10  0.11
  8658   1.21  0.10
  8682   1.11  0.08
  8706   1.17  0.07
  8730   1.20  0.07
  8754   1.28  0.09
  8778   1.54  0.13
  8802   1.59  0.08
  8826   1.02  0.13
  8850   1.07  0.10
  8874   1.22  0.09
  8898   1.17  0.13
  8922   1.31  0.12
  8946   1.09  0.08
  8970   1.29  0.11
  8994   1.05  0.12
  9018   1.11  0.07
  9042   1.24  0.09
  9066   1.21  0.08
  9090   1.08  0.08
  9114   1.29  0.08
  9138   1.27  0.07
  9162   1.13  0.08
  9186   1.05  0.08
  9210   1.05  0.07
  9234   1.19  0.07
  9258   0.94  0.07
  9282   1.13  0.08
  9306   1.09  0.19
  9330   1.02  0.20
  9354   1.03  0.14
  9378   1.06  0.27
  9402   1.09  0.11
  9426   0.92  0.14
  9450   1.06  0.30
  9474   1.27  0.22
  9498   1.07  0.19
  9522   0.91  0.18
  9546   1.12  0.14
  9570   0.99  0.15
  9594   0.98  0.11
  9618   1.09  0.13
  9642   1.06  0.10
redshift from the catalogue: 0.308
